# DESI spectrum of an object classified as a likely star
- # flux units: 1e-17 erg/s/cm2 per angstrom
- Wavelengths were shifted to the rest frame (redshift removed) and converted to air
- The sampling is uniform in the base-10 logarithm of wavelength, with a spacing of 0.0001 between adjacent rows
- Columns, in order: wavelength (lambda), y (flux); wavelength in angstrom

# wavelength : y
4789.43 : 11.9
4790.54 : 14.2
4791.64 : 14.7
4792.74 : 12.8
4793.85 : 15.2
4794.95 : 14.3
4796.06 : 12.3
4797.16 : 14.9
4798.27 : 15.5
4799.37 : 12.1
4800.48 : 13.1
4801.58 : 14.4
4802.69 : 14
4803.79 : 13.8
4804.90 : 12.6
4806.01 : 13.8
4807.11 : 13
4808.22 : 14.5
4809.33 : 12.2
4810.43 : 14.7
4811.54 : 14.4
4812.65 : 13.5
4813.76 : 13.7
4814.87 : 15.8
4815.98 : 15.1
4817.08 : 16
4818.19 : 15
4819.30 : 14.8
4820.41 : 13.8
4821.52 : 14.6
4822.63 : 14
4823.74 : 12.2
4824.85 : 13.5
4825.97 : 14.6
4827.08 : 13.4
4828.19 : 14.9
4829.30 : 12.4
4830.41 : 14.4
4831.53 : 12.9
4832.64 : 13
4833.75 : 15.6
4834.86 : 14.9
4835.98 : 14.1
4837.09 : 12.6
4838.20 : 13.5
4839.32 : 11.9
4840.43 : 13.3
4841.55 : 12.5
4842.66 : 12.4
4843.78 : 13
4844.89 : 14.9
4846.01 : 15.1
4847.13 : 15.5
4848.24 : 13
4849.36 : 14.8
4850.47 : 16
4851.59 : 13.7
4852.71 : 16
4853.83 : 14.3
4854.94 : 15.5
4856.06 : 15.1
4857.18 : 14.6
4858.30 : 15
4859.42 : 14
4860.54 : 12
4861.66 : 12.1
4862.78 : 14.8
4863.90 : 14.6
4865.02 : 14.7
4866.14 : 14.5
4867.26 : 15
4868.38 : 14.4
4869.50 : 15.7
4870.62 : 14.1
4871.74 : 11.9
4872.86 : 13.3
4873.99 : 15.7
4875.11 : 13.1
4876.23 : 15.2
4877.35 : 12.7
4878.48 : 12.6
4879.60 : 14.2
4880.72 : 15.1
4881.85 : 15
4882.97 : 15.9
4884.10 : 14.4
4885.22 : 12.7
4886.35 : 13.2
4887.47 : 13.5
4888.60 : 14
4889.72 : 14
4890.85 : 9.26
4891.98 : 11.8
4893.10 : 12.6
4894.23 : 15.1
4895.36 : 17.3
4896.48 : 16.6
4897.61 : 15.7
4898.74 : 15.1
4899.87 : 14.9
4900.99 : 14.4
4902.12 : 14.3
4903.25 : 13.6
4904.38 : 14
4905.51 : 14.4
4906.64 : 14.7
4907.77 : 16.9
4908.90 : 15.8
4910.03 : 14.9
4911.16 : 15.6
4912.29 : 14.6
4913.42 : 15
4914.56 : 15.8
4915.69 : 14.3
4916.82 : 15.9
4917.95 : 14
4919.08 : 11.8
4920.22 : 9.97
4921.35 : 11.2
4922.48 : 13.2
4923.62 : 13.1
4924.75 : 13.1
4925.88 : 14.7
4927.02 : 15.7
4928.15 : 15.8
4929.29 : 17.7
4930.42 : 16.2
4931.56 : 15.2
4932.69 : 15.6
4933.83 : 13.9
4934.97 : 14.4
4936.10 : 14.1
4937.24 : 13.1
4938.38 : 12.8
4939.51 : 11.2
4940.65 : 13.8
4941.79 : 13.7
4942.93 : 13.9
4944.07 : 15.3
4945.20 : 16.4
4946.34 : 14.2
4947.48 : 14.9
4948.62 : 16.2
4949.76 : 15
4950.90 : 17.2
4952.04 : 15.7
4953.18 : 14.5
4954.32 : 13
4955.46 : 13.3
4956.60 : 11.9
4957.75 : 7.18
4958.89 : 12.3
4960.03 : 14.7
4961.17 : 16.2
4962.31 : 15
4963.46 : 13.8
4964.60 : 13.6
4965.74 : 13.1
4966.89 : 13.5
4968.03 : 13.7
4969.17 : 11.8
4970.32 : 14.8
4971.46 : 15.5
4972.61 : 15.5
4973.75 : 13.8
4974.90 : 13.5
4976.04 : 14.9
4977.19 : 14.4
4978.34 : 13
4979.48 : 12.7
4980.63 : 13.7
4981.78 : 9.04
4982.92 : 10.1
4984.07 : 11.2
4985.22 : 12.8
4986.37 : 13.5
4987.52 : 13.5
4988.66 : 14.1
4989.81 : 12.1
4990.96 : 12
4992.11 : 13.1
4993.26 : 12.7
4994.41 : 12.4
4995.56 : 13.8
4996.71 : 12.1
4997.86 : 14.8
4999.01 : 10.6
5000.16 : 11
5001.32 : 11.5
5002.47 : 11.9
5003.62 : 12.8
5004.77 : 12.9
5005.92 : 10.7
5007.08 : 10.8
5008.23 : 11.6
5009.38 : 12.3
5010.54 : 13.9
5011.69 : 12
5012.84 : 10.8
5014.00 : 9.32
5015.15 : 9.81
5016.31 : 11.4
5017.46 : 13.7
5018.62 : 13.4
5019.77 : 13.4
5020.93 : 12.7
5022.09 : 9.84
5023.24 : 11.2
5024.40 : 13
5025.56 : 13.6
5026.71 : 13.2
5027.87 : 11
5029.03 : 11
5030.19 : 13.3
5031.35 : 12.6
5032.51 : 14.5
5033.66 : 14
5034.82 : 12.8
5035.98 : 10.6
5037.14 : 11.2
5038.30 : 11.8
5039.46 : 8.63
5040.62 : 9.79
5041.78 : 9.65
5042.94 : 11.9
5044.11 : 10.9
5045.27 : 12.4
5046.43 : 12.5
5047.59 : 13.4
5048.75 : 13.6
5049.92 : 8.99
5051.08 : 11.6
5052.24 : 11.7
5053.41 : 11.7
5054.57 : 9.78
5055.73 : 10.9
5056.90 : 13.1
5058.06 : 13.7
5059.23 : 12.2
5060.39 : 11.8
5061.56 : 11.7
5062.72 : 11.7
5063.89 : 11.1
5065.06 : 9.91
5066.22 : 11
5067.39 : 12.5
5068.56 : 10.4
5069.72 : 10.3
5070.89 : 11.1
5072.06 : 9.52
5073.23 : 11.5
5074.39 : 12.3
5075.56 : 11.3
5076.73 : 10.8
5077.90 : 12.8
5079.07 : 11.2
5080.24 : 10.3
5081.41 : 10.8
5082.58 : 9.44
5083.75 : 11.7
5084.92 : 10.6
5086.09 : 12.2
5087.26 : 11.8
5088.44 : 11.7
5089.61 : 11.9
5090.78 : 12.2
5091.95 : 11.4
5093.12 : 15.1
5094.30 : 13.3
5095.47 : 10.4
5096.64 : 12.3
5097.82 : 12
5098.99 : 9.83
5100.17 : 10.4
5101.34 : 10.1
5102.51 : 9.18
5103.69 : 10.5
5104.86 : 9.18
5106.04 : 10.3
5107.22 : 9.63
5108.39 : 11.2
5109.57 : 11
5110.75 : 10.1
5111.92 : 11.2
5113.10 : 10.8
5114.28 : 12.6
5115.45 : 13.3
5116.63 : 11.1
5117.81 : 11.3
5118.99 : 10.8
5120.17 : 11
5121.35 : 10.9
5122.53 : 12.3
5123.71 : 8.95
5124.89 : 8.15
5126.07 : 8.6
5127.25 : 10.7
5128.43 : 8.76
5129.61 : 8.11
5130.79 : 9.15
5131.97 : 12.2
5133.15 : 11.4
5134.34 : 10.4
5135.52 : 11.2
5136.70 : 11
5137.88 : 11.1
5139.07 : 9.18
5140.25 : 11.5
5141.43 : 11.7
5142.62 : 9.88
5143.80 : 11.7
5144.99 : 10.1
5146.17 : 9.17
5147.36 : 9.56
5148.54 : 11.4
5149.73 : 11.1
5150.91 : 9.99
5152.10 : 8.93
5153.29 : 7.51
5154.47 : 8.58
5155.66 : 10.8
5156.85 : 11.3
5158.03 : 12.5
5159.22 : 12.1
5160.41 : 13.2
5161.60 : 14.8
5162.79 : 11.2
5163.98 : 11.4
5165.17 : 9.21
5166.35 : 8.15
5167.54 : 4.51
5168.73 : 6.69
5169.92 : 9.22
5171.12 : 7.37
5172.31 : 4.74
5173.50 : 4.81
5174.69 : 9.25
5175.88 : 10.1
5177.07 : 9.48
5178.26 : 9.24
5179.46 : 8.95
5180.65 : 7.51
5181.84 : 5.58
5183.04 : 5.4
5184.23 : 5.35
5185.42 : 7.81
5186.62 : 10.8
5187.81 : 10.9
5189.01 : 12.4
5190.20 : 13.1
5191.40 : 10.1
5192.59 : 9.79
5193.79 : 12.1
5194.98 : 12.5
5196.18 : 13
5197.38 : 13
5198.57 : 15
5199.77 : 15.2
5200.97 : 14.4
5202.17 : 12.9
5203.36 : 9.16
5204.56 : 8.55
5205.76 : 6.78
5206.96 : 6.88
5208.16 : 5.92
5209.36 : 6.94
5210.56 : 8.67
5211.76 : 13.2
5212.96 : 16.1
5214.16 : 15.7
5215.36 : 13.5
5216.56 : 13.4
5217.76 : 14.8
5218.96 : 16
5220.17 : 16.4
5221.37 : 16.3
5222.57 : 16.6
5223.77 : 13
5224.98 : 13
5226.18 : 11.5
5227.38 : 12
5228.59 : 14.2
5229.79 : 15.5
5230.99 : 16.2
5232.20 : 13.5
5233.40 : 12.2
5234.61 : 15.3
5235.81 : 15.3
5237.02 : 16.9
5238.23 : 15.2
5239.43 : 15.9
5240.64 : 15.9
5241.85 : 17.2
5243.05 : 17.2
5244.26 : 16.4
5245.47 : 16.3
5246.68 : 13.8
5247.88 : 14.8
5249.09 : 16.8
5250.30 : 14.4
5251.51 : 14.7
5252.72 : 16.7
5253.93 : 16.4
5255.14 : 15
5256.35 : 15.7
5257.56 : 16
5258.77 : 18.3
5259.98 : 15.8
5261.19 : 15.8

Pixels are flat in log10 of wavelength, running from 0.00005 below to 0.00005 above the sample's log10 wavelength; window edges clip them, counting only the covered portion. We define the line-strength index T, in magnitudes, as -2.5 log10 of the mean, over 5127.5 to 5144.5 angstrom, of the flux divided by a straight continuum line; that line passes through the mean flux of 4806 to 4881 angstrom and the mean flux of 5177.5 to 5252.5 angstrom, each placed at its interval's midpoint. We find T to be 0.23 mag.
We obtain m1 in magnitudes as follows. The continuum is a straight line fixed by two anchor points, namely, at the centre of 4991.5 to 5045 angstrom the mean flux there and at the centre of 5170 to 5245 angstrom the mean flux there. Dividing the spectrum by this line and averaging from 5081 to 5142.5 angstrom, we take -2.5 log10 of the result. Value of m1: 0.10 mag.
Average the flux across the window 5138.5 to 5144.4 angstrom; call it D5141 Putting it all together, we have 10.8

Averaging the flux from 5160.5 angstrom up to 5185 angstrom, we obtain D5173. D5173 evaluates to 8.25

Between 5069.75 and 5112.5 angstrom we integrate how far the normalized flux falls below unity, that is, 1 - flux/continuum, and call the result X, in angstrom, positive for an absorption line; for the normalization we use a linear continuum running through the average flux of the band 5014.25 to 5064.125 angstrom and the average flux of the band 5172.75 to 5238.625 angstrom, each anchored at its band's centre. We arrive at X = 2.6 angstrom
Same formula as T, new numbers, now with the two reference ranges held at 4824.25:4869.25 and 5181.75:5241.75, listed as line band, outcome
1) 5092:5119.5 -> 0.166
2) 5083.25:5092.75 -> 0.111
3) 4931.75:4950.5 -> -0.052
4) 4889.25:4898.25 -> -0.014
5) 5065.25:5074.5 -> 0.193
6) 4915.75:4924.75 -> 0.074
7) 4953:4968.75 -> 0.028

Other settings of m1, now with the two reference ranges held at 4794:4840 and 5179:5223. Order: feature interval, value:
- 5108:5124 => 0.07 mag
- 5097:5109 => 0.17 mag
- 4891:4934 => -0.10 mag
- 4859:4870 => -0.05 mag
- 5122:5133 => 0.22 mag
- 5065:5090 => 0.10 mag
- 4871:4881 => -0.02 mag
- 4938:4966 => -0.08 mag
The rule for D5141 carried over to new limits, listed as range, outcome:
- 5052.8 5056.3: 10.8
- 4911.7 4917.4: 15.1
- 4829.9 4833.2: 13.4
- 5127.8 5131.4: 8.73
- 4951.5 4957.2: 13.6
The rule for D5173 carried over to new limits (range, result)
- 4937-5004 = 13.4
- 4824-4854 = 13.9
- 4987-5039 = 12.2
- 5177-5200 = 10.3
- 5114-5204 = 10.2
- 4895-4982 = 14.2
